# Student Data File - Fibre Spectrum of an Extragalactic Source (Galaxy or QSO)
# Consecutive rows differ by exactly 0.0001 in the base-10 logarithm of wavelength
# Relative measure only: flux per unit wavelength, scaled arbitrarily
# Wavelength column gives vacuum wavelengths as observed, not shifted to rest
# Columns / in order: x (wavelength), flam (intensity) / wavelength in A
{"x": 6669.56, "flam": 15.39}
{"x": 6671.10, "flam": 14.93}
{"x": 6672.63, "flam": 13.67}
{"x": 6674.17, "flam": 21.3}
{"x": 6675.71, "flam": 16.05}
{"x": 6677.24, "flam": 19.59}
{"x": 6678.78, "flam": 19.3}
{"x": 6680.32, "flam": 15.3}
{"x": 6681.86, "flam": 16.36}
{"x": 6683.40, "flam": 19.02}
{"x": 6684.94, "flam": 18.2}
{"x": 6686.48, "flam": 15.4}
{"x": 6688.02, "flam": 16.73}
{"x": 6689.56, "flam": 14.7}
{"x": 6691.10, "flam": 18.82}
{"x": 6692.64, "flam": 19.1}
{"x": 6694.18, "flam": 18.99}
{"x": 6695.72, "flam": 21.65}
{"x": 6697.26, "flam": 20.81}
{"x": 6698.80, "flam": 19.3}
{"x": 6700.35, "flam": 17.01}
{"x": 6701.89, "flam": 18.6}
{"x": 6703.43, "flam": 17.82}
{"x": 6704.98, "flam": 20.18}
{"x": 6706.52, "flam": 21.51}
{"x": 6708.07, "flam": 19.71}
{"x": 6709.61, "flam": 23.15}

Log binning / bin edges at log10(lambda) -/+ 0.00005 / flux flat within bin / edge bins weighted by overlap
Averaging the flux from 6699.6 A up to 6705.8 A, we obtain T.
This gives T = 18.4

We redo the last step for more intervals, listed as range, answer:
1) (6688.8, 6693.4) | 17.5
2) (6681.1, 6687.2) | 17.3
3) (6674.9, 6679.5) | 18.3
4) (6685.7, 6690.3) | 15.6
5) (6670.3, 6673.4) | 14.3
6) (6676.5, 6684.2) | 17.9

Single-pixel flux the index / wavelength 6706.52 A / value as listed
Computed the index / 21.51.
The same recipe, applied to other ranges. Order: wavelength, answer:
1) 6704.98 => 20.18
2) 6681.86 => 16.36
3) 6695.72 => 21.65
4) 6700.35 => 17.01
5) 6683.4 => 19.02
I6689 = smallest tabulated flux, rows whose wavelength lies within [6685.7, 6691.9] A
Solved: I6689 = 14.7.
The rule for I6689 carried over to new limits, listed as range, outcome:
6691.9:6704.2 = 17.01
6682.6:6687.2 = 15.4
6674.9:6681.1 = 15.3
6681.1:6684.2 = 16.36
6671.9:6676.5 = 13.67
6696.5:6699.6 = 19.3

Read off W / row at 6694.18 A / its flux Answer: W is 18.99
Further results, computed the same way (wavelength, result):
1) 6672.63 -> 13.67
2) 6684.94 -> 18.2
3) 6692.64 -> 19.1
